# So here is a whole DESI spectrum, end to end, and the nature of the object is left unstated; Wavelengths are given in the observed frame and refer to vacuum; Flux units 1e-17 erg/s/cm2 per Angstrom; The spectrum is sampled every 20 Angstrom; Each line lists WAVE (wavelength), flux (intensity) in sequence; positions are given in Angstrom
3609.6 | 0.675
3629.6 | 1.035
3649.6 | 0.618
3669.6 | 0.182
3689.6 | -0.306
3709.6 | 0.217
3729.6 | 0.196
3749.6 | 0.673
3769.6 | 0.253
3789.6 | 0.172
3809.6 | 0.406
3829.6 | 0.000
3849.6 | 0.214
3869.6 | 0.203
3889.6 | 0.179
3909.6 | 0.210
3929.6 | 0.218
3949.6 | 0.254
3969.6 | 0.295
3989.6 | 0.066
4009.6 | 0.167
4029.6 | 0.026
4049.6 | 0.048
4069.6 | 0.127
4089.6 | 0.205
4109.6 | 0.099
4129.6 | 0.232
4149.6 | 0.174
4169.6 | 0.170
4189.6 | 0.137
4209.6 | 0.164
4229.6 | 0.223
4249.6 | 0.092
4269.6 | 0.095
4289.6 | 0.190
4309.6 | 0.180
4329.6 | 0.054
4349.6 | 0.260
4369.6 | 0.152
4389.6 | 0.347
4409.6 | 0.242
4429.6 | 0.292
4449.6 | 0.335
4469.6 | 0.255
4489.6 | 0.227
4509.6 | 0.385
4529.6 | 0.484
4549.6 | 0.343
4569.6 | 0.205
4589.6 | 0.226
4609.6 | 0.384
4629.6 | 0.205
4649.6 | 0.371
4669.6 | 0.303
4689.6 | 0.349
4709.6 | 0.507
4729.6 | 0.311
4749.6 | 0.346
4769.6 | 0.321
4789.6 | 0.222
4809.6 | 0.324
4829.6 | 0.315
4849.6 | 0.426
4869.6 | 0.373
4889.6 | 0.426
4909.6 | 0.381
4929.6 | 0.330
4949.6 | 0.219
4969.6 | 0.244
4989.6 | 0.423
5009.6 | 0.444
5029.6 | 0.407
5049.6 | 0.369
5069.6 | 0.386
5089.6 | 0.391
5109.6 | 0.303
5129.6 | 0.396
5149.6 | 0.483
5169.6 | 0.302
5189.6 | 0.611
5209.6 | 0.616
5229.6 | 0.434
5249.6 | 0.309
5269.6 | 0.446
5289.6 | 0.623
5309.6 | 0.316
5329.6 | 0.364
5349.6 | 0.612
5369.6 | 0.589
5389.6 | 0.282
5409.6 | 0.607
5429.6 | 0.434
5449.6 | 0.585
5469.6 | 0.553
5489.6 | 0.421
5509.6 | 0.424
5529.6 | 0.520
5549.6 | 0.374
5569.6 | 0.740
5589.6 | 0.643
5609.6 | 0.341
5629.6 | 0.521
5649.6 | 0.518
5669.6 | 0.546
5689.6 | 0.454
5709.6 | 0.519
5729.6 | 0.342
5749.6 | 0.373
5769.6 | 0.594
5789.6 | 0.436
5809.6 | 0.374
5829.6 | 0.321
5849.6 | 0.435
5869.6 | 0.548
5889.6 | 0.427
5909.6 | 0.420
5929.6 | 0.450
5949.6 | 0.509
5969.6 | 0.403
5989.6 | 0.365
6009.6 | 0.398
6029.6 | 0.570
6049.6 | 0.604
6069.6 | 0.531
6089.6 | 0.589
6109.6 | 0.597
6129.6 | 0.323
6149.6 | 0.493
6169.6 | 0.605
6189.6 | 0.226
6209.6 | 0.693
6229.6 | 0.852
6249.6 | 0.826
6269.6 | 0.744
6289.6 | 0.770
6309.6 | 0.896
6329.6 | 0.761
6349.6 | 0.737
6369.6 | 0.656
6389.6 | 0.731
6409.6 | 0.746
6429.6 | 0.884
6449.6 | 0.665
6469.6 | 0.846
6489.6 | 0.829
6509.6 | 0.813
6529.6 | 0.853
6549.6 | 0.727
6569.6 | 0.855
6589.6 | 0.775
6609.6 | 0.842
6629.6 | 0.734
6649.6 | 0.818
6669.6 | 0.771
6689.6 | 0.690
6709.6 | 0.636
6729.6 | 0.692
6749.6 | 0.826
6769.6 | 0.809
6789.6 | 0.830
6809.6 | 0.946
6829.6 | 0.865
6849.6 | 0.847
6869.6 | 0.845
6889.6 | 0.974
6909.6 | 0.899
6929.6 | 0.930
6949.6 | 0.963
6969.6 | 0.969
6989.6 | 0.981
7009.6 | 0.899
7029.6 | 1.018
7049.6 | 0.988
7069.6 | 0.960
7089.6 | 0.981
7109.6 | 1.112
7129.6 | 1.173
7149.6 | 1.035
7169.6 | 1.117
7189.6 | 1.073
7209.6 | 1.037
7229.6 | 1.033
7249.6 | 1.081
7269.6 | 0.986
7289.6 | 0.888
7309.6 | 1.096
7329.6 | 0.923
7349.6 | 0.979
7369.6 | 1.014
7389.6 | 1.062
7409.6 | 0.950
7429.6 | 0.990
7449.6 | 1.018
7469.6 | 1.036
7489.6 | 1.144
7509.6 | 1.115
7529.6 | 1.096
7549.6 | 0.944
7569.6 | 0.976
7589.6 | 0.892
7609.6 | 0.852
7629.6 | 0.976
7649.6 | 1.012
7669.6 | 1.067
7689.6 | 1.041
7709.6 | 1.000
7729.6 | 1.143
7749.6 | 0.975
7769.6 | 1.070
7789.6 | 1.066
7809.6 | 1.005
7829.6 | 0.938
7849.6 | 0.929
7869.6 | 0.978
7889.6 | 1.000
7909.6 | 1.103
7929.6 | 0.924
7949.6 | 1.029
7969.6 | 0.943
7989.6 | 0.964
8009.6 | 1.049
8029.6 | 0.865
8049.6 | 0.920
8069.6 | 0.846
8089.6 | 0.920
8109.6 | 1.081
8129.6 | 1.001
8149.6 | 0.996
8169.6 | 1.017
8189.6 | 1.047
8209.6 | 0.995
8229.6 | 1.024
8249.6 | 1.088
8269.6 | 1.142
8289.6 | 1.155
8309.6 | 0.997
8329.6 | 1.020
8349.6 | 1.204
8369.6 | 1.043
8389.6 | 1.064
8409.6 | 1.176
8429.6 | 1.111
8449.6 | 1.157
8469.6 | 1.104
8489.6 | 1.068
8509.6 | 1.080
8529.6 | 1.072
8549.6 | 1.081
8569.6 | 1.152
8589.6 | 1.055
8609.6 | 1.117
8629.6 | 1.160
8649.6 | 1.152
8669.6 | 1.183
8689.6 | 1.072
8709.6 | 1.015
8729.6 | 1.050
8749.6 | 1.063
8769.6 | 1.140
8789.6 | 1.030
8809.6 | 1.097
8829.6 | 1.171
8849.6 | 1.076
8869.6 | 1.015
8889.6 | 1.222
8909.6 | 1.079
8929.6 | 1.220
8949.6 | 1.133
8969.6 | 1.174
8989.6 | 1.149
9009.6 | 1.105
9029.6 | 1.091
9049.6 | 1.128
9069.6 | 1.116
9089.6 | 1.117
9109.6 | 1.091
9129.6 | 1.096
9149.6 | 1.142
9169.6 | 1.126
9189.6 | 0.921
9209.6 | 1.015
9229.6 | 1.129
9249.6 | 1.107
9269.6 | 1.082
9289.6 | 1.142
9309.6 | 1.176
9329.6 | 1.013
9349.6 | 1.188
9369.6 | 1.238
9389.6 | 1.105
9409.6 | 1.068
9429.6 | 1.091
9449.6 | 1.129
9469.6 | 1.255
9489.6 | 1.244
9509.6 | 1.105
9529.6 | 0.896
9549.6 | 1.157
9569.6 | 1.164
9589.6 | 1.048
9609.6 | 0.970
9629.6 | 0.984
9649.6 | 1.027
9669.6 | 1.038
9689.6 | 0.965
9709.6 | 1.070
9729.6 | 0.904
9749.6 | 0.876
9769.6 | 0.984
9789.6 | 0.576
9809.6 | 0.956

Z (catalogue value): 0.56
